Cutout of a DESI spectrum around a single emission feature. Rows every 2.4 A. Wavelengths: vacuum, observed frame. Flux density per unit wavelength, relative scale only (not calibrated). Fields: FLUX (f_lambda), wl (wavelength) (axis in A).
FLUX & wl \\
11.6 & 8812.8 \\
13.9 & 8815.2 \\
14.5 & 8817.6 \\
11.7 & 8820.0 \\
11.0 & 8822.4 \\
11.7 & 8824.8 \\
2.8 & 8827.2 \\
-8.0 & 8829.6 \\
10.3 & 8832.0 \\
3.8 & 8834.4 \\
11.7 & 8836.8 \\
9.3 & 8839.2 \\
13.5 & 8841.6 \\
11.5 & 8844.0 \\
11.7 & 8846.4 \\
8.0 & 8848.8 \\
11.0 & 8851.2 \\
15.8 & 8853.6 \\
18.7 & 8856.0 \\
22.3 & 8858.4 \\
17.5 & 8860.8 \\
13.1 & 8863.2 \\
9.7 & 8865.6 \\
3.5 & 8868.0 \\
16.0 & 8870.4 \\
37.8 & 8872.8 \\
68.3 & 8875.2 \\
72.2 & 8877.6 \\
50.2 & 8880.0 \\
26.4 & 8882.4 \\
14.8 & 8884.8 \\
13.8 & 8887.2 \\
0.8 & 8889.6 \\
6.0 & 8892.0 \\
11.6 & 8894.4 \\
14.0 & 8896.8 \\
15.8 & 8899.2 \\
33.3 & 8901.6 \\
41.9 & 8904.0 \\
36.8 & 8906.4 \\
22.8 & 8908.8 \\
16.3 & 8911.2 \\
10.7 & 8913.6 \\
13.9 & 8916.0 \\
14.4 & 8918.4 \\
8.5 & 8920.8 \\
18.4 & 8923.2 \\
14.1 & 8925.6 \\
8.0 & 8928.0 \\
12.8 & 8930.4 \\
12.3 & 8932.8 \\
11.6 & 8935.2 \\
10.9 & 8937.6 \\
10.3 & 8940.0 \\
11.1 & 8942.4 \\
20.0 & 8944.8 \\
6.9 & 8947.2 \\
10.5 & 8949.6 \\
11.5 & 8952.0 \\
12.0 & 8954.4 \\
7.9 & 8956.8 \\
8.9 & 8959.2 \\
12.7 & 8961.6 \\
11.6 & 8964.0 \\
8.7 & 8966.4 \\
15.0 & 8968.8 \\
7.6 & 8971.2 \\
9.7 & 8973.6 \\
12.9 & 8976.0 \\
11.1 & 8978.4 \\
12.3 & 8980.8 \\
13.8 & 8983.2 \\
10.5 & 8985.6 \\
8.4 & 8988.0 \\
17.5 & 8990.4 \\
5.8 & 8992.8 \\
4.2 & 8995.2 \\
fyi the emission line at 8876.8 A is H-alpha 6563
